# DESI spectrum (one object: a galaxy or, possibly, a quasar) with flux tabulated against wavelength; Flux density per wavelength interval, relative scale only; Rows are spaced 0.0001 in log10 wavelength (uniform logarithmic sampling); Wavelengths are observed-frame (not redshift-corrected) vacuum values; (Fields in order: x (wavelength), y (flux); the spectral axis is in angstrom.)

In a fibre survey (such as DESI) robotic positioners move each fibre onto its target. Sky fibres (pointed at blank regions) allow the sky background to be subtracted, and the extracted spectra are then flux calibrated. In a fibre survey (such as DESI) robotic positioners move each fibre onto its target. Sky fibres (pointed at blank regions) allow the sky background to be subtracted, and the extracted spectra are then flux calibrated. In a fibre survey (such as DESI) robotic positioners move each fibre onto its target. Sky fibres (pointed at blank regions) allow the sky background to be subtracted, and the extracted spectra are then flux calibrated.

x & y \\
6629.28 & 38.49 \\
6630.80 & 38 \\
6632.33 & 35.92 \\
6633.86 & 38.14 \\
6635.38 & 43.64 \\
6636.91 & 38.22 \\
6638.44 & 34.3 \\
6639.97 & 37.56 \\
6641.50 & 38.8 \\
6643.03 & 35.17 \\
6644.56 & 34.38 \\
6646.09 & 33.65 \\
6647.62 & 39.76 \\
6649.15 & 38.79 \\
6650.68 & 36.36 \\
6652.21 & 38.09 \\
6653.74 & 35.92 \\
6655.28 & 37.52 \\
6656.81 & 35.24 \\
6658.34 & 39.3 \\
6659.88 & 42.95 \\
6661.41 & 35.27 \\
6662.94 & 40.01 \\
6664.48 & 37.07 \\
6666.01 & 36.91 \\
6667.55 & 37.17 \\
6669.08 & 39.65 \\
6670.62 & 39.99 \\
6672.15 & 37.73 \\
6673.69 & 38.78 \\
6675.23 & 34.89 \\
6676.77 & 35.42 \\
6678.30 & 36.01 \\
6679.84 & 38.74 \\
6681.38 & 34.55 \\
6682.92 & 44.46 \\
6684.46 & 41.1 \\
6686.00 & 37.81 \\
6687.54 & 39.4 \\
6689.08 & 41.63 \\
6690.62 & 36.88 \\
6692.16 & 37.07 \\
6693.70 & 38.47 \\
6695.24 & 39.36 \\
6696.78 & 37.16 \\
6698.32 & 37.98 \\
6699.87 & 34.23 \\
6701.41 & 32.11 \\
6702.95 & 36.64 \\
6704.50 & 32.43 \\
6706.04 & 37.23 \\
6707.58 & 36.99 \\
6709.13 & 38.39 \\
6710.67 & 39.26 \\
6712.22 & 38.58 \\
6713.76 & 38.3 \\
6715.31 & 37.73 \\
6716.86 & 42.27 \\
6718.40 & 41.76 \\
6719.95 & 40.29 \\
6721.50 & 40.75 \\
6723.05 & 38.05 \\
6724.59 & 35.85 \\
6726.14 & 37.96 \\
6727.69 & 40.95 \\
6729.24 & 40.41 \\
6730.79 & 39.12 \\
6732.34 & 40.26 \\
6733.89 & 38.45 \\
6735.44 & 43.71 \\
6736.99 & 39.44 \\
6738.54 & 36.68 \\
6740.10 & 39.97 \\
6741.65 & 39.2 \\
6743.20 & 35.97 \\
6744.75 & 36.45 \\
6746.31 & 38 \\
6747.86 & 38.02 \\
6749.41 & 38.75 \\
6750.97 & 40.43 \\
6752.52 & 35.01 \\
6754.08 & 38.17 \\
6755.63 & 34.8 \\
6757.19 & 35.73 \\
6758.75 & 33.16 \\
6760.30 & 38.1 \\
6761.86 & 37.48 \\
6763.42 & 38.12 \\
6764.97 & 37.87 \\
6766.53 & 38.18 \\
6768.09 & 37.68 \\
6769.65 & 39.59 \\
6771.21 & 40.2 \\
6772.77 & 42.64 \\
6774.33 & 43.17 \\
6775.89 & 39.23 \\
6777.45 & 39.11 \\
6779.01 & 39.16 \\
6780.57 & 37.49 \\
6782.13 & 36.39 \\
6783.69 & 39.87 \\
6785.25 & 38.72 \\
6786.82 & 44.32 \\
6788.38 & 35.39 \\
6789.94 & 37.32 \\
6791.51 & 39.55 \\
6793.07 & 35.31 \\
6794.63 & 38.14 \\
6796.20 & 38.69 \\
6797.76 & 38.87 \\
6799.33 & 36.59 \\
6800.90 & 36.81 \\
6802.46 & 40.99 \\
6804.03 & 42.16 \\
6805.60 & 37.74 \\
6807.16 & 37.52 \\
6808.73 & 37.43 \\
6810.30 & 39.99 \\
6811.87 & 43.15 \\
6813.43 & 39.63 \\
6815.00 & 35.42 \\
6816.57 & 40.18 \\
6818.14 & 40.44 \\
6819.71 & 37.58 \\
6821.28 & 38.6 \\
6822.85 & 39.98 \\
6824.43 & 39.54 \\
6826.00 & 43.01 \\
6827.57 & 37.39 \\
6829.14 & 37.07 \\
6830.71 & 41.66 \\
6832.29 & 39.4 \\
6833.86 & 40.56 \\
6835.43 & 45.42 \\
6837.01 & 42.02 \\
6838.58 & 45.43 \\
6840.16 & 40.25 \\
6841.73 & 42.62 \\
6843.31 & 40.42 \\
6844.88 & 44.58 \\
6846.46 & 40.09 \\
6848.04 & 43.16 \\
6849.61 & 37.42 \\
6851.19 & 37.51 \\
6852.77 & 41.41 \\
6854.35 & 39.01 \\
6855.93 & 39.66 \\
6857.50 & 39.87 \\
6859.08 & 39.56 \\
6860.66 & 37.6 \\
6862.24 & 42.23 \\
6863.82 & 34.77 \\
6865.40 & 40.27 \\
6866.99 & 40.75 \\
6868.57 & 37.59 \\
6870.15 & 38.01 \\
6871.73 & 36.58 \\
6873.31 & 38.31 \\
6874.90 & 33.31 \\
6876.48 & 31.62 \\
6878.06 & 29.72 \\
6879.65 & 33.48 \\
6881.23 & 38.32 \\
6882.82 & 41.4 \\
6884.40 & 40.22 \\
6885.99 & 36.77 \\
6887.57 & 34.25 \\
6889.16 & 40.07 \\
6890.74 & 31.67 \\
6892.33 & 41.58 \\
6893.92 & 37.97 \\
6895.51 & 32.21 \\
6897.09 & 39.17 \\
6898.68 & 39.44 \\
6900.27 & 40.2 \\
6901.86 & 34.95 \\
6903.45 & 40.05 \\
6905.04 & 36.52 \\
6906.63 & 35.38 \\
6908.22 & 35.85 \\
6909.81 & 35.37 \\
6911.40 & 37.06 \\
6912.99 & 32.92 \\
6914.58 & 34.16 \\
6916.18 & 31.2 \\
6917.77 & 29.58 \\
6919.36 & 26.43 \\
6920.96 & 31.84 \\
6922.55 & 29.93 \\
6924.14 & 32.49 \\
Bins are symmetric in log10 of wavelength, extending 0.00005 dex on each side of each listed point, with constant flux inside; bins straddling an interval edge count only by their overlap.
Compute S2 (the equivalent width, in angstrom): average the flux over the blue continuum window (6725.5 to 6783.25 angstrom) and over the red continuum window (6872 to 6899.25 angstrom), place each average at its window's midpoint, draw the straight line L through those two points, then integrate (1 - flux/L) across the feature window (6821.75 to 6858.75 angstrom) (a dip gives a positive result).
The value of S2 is -3.6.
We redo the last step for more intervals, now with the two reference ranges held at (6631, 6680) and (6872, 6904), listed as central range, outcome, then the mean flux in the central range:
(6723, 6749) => -1.1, 38.8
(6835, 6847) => -1.9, 42.6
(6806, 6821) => -0.8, 39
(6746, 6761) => 0.1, 37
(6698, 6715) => 0.4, 36.5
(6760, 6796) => -1.7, 38.8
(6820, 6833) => -0.9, 39.5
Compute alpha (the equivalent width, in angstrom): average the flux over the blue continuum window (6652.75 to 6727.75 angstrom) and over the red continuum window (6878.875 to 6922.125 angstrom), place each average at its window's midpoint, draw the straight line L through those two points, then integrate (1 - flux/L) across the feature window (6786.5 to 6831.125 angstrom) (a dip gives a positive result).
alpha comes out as -2.6 angstrom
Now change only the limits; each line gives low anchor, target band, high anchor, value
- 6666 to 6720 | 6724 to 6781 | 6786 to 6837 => 0.17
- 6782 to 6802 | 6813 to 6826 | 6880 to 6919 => -0.47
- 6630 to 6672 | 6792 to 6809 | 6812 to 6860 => 0.67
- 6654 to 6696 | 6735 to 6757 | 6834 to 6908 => 0.18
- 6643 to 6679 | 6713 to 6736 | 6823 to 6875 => -0.86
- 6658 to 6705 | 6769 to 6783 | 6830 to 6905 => -0.51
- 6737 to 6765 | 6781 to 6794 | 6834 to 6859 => 0.17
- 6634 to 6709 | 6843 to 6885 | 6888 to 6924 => -3.33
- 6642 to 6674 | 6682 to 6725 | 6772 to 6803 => -0.28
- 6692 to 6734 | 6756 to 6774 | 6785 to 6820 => 0.19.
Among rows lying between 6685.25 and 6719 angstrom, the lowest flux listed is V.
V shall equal 32.11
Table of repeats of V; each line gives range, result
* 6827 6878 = 31.62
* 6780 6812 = 35.31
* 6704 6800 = 32.43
